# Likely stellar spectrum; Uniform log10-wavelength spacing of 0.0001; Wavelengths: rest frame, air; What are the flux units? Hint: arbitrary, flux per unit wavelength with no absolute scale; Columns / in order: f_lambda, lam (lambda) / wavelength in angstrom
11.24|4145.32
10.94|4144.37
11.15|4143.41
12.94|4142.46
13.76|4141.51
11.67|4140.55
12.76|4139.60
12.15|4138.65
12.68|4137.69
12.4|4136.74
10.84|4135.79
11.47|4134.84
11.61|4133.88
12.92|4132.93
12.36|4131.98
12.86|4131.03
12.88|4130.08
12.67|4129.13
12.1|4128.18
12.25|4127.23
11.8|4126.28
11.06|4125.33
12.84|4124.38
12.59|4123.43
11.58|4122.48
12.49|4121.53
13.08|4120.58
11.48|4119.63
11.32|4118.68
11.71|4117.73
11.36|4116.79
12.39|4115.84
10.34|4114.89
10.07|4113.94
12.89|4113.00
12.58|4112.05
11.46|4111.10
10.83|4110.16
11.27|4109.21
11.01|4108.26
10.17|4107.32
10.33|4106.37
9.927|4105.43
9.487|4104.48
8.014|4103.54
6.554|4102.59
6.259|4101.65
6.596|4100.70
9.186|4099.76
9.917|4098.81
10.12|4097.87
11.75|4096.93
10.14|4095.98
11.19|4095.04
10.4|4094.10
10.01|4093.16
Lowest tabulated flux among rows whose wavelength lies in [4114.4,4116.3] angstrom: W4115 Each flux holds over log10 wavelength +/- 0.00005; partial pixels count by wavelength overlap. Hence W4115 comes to 10.34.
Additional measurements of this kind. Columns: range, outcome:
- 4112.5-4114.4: 10.07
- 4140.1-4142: 11.67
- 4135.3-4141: 10.84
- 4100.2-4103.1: 6.259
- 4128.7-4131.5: 12.67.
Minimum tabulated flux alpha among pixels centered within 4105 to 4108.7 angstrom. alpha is 9.927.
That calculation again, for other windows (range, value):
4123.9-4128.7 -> 11.06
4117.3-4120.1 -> 11.32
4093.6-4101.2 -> 6.596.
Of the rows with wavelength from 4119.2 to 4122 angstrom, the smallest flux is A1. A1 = 11.48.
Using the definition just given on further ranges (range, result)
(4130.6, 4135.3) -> 11.47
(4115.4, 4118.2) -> 11.36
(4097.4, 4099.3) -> 9.917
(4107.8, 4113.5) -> 10.83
